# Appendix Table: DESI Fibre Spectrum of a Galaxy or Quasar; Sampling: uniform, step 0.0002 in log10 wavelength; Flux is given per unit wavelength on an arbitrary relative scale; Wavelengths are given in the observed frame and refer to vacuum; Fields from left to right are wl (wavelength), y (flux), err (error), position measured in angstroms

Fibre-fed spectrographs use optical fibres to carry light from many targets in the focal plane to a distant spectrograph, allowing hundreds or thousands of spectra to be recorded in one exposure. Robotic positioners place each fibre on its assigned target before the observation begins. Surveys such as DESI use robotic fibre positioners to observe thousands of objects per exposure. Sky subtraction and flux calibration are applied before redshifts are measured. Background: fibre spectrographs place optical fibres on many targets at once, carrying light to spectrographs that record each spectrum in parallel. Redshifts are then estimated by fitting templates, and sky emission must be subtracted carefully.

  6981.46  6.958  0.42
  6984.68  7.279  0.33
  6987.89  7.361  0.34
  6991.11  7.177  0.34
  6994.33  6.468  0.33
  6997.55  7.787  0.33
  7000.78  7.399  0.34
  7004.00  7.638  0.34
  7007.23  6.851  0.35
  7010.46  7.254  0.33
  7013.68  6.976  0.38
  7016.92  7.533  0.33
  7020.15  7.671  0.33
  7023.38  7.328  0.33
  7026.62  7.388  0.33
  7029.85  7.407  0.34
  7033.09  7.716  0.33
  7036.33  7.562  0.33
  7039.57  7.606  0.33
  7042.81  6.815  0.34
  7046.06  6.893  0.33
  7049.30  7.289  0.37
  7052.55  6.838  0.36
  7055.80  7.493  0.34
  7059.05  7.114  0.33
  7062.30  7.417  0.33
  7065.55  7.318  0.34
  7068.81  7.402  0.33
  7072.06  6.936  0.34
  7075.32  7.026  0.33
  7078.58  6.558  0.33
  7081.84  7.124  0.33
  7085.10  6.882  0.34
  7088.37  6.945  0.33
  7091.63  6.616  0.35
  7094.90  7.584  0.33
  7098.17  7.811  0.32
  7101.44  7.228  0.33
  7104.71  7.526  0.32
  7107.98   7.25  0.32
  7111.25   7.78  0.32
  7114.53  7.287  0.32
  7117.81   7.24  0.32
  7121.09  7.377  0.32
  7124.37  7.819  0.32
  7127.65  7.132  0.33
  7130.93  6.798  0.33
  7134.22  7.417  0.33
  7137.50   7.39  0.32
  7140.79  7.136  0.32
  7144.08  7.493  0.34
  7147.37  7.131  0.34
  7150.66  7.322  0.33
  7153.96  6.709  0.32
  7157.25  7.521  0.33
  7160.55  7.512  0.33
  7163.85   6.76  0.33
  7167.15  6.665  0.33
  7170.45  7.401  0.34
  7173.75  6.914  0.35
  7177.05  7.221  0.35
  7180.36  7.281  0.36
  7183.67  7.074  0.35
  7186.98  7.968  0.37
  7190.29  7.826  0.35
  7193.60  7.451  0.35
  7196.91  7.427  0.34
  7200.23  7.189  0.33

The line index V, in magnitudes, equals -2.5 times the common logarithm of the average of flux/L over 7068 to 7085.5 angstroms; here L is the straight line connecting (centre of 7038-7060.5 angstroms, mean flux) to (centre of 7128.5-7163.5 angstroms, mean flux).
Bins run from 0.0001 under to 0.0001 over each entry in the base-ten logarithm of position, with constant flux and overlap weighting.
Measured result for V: 0.03 mag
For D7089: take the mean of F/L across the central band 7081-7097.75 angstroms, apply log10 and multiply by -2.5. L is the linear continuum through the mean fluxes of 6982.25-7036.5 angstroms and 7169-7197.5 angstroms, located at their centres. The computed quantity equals 0.04 mag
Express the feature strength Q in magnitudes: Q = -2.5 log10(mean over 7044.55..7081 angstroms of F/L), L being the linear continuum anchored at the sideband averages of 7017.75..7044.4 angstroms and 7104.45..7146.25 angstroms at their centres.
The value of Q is 0.04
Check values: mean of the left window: 7.44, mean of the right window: 7.35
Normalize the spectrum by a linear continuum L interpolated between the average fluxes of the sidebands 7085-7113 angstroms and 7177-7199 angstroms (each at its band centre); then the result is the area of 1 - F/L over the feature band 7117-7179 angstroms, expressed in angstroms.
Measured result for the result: 1.6 angstroms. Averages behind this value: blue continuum 7.31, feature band 7.21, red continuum 7.47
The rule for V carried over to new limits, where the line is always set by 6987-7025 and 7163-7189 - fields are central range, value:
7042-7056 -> 0.034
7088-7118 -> -0.018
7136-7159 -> -0.006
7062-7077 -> 0.007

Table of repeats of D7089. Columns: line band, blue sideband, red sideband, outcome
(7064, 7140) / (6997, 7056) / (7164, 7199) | 0.01 mag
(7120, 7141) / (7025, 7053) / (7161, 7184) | -0.02 mag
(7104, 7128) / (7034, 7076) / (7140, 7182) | -0.04 mag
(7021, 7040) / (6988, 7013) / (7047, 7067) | -0.04 mag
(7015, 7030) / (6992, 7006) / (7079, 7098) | -0.03 mag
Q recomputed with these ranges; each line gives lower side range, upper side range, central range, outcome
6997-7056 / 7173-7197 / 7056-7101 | 0.031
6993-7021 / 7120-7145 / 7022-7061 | 0.001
